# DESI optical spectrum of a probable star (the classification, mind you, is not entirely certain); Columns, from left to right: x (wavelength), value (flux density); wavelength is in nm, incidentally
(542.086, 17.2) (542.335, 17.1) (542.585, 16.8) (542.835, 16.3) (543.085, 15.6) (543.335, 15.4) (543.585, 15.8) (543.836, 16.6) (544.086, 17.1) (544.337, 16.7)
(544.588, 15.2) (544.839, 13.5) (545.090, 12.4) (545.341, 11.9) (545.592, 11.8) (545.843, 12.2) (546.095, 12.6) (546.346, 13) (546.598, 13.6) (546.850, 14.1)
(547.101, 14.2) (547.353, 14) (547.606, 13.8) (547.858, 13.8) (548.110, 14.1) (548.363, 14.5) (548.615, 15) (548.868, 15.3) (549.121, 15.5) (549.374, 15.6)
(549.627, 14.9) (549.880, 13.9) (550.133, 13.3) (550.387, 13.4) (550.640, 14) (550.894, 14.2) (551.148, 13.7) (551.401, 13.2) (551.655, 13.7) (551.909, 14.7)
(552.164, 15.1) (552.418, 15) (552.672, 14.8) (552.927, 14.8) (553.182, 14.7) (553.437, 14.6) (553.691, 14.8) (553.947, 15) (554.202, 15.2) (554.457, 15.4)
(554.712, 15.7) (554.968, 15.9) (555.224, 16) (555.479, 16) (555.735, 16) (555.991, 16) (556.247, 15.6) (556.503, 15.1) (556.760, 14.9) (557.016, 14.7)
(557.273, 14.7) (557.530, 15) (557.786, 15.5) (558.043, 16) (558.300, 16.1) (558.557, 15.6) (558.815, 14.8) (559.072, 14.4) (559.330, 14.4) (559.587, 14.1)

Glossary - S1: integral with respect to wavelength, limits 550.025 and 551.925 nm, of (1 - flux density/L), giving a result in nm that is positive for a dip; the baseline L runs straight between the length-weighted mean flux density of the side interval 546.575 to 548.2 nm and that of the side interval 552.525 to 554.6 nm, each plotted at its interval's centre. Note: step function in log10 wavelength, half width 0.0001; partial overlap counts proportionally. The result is 0.10 nm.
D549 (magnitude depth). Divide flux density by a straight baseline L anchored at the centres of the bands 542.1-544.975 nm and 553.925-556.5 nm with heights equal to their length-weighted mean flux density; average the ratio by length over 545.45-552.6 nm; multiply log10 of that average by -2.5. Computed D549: 0.14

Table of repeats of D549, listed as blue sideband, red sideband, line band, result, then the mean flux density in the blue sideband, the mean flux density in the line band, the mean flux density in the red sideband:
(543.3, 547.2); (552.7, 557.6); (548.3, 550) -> -0.03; 14.1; 15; 15.3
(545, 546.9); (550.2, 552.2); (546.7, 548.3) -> -0.08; 12.7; 14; 13.9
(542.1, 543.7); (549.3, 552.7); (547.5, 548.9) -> 0.04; 16.2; 14.4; 14.2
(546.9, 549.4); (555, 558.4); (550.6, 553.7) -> 0.04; 14.5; 14.4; 15.5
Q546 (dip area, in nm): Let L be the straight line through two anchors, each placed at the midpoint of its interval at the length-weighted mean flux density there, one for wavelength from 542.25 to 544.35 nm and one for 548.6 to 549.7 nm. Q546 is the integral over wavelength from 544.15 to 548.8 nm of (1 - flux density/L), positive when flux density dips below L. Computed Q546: 0.59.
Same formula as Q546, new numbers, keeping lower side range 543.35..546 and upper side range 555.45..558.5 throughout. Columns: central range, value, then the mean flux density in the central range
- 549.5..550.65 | 0.073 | 13.9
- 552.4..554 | 0.034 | 14.8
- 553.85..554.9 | -0.010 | 15.4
